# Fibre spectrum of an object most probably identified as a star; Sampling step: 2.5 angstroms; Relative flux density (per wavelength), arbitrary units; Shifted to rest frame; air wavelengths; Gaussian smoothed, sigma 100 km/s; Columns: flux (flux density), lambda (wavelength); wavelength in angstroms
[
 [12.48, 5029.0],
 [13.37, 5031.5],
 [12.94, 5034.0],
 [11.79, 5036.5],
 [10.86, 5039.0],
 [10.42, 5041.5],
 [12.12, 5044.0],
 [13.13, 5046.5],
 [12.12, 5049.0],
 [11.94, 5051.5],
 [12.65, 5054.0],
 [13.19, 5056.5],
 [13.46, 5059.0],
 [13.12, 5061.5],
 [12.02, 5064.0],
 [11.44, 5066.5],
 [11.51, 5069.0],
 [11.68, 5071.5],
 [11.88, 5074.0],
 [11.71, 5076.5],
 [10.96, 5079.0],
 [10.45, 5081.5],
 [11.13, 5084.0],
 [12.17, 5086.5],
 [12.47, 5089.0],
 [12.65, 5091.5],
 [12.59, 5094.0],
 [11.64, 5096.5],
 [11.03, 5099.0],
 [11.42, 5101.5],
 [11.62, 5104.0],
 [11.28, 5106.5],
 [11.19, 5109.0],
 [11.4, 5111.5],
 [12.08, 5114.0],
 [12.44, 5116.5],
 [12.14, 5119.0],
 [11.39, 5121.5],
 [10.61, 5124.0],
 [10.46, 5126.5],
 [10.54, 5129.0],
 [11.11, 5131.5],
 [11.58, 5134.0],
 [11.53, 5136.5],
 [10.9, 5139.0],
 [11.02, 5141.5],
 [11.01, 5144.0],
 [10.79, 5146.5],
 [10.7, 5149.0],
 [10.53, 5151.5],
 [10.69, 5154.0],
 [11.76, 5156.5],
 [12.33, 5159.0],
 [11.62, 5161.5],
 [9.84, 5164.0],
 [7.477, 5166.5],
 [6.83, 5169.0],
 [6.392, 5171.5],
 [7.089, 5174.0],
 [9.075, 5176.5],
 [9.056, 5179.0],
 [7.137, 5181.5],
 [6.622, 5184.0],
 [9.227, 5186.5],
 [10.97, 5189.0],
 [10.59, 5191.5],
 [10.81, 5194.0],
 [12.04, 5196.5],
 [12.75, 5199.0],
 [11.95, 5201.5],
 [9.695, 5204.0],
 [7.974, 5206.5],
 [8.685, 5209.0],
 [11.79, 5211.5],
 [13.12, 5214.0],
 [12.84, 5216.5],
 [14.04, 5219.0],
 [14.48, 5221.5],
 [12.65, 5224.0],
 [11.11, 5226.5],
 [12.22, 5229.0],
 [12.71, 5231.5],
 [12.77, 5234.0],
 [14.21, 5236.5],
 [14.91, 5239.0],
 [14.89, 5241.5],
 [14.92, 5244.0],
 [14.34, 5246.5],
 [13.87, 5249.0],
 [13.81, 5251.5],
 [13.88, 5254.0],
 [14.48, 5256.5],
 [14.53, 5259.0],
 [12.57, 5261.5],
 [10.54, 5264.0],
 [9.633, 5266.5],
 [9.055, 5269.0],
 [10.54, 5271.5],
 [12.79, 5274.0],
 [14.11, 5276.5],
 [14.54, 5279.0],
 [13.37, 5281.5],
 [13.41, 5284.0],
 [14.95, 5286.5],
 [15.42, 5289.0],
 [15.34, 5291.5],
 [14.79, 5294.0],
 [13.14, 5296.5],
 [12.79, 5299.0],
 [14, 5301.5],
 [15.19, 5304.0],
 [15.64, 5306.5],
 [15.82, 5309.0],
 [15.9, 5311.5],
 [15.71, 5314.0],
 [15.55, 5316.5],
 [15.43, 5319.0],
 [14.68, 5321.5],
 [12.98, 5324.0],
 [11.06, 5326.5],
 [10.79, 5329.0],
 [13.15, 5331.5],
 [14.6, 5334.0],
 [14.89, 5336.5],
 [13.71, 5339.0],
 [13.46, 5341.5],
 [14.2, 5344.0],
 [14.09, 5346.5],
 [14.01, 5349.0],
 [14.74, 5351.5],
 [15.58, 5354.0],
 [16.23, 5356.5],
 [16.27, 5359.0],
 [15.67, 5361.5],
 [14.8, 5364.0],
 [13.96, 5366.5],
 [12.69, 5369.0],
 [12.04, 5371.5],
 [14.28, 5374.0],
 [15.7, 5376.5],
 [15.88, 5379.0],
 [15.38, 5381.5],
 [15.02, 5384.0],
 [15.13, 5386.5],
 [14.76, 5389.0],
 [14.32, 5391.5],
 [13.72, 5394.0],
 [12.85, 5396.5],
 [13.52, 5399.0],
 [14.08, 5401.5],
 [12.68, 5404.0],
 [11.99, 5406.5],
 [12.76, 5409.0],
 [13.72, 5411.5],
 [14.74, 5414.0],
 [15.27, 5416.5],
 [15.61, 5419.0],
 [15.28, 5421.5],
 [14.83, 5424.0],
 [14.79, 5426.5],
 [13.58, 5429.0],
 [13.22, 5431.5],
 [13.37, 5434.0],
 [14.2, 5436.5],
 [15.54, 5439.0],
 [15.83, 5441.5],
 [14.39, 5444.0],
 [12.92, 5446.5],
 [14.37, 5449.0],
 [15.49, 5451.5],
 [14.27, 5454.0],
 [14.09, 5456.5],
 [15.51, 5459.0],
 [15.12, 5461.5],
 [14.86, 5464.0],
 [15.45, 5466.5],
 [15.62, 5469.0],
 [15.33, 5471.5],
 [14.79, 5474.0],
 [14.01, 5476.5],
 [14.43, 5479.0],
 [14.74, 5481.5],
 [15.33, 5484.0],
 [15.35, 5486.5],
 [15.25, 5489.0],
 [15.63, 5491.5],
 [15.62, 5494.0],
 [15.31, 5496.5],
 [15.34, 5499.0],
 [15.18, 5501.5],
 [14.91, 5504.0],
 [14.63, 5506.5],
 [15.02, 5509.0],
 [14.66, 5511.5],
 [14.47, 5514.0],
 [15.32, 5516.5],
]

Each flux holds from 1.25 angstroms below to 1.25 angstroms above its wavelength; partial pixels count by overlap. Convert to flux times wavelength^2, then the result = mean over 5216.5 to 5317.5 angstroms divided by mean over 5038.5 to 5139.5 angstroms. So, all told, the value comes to 1.3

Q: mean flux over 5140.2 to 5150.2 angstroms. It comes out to 10.9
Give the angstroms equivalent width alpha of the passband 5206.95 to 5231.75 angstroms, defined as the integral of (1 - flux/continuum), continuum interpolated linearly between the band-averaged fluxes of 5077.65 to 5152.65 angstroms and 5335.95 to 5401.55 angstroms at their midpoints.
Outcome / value 0.9 angstroms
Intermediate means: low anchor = 11.4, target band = 12.2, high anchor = 14.5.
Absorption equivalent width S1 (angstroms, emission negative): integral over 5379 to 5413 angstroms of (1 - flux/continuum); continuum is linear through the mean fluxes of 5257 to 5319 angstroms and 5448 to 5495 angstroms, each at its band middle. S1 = 1.3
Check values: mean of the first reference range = 13.8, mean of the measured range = 13.9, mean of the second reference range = 15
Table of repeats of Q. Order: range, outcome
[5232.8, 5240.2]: 14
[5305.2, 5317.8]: 15.7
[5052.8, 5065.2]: 12.9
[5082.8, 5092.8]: 12.1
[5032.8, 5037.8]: 12.3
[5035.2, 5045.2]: 11.3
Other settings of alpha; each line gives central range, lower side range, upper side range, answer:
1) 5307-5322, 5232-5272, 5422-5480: -2.2 angstroms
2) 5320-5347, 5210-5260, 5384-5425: 0.9 angstroms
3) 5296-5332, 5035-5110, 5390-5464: -1.9 angstroms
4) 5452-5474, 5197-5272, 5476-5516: -0.5 angstroms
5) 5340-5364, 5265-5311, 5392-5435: -2.0 angstroms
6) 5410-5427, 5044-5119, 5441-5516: -0.5 angstroms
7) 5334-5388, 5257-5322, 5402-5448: -2.5 angstroms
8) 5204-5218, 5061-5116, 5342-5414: 2.1 angstroms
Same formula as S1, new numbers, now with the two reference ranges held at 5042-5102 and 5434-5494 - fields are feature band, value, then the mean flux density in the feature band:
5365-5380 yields 0.1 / 14.1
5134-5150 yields 1.9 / 11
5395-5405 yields 0.8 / 13.3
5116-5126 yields 0.7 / 11.5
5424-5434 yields 0.5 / 13.9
